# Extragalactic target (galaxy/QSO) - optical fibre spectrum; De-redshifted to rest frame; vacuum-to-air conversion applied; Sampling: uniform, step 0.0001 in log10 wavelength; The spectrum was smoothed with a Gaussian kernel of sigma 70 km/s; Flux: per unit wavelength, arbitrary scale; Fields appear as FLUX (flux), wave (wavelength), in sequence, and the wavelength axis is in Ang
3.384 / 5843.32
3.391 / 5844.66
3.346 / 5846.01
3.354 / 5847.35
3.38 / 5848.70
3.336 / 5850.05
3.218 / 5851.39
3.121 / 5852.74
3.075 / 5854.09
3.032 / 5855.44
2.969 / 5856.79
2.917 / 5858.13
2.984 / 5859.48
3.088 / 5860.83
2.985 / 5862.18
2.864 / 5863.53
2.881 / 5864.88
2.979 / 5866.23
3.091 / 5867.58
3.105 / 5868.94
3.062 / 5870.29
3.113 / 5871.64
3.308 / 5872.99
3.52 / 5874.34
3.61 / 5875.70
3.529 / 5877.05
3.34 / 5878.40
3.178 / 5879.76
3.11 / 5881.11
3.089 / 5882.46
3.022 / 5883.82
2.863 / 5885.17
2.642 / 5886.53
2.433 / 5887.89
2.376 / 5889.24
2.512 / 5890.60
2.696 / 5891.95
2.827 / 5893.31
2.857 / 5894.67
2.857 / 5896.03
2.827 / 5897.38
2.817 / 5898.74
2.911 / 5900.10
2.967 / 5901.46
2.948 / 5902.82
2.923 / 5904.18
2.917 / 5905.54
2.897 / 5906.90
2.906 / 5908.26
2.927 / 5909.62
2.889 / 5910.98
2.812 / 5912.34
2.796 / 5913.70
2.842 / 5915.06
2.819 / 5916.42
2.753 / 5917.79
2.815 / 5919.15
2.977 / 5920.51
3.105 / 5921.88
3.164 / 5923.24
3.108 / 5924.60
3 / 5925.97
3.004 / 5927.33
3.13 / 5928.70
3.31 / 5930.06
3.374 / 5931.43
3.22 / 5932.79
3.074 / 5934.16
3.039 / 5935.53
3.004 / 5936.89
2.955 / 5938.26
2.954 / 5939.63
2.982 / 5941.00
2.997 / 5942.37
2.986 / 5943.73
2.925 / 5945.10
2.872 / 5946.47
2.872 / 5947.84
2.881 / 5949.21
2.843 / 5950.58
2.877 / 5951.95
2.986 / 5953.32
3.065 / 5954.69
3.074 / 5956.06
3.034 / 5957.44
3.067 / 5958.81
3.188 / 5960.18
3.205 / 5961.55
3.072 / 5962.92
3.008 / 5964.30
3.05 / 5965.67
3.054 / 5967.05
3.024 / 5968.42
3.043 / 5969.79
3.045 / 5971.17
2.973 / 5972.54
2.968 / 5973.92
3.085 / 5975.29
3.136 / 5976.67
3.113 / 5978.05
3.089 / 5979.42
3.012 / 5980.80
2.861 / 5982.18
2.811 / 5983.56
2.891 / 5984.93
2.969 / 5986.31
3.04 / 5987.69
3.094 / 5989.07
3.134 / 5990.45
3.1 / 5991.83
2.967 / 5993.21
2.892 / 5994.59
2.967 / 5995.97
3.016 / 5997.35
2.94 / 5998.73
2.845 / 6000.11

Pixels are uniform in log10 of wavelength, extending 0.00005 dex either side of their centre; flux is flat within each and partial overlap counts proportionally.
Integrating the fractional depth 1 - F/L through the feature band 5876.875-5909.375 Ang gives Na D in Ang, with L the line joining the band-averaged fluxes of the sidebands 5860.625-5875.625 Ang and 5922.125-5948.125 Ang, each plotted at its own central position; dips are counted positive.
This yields 2.2 Ang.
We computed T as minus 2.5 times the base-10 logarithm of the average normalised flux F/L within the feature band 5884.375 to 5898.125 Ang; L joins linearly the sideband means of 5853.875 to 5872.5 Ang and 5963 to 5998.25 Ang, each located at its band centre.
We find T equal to 0.12 mag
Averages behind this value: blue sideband 3.01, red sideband 3.01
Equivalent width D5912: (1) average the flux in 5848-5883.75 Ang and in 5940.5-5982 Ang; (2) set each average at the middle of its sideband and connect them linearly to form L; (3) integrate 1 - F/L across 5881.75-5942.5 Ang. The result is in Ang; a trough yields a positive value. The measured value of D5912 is 3.2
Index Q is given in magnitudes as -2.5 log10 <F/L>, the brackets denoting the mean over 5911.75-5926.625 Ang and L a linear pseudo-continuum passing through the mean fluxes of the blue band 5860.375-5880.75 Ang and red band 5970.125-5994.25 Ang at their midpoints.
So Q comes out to 0.06 mag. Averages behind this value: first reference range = 3.18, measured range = 2.93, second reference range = 3.01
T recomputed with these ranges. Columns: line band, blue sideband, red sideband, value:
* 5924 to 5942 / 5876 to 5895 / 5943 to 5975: -0.041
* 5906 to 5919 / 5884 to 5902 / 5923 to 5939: 0.031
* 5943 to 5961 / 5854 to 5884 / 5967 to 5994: 0.025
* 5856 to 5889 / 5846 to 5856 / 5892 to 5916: 0.008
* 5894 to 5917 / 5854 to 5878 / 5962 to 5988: 0.074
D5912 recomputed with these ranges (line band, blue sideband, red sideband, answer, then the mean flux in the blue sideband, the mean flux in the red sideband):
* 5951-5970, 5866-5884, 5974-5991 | 0.1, 3.23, 3.02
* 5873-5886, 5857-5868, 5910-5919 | -1.4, 2.97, 2.82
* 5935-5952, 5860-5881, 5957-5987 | 0.7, 3.17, 3.03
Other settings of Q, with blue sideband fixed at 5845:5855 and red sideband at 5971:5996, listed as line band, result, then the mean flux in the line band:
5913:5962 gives 0.03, 3.01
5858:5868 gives 0.09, 2.97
